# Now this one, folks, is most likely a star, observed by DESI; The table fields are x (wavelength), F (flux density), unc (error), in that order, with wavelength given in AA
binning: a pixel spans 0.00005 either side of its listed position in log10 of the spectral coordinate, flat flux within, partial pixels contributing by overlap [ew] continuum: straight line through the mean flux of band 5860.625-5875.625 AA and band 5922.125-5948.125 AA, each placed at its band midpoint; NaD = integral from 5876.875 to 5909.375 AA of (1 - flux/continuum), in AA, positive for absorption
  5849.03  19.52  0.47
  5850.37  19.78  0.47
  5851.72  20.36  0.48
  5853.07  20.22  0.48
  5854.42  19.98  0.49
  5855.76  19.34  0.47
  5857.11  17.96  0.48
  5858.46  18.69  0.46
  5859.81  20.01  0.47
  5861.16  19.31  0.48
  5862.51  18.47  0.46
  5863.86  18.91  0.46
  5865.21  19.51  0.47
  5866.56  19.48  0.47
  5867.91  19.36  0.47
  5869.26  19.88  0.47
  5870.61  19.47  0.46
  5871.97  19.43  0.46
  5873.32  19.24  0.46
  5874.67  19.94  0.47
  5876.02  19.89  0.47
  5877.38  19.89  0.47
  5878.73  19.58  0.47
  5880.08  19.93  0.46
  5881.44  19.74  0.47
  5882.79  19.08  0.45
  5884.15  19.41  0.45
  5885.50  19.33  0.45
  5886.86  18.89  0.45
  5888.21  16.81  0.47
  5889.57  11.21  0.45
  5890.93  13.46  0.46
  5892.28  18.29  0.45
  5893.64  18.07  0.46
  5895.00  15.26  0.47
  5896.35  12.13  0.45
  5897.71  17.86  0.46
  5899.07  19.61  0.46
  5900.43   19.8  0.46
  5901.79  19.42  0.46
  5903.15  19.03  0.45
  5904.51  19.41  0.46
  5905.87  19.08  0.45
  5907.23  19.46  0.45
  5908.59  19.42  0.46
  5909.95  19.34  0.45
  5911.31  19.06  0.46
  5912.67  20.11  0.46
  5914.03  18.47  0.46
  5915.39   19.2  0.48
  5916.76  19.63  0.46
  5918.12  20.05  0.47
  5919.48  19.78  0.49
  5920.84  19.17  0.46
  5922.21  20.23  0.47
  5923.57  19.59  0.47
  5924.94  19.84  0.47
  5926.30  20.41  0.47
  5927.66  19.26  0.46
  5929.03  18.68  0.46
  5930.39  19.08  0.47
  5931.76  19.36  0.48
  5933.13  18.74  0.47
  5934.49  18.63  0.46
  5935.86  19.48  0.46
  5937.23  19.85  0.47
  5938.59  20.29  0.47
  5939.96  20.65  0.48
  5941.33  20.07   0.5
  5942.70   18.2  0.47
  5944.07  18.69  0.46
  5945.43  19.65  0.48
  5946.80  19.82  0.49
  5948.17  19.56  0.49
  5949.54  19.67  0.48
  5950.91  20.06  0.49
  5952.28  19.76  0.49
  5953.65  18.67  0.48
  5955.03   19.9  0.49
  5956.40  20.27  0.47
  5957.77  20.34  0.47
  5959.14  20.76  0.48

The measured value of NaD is 2.2 AA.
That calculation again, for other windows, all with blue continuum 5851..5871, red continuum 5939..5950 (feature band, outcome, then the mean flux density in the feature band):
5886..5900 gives 2.30 AA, 16.3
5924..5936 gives 0.16 AA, 19.3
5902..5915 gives 0.15 AA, 19.3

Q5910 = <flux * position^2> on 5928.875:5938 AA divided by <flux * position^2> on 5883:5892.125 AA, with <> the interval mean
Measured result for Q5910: 1.2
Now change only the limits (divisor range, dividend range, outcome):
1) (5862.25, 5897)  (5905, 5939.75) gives 1.08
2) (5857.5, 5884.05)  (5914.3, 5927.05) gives 1.03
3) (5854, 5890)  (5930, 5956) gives 1.05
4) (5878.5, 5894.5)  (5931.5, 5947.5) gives 1.12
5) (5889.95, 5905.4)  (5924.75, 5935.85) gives 1.12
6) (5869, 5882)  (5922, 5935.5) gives 1.00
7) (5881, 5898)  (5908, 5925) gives 1.17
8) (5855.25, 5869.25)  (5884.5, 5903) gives 0.90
